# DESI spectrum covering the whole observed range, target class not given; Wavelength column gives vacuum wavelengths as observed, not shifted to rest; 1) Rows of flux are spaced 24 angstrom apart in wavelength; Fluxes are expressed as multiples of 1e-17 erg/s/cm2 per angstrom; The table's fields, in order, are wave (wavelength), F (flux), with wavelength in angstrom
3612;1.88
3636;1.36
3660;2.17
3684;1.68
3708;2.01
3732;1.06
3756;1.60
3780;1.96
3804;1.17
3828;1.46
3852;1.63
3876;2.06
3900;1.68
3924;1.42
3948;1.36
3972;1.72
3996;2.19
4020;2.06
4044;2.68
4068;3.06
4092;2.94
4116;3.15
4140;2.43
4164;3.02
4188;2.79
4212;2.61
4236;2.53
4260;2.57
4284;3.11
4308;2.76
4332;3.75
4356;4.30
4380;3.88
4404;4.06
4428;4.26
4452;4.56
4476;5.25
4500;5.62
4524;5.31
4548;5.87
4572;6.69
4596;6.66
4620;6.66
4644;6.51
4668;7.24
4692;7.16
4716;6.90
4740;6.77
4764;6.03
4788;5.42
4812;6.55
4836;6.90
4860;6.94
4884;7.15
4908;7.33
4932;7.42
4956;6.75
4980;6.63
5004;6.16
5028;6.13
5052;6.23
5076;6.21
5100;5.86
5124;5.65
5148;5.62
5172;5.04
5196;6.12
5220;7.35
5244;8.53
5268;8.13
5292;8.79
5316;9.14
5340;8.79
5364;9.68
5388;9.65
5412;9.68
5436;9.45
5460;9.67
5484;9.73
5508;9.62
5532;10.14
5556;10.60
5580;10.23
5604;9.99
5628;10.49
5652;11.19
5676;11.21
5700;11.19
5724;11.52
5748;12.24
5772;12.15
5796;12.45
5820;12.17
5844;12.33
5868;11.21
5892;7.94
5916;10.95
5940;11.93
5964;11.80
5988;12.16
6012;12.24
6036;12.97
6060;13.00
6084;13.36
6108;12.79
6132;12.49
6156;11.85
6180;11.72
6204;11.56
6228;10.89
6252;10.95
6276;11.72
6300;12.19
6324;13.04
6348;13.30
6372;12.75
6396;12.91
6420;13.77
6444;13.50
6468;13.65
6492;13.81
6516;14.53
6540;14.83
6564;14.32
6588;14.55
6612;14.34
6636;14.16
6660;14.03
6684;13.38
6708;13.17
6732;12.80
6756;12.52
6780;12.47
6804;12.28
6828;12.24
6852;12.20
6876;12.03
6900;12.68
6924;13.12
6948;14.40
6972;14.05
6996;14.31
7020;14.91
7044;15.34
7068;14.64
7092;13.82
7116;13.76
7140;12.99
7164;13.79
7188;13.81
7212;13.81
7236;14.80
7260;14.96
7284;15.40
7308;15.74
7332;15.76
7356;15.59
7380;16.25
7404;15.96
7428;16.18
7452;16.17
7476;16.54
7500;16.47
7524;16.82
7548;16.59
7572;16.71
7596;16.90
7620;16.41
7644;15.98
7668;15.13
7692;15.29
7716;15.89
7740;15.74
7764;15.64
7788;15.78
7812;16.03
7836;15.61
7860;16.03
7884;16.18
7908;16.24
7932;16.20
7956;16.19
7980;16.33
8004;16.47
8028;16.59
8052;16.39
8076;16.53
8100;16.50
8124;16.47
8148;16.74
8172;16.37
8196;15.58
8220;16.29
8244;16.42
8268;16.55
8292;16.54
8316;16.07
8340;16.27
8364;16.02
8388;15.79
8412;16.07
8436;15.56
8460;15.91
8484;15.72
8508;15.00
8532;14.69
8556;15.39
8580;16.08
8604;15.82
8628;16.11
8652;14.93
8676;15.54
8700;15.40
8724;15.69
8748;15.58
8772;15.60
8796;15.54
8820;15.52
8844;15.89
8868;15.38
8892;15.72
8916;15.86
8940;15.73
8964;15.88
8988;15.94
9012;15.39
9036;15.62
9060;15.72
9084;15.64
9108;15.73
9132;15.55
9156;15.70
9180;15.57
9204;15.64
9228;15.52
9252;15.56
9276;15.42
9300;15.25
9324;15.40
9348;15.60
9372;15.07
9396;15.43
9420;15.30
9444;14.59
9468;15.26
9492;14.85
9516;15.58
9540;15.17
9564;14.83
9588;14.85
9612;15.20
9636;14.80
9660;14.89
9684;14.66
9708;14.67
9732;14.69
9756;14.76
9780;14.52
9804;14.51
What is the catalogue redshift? 0.000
